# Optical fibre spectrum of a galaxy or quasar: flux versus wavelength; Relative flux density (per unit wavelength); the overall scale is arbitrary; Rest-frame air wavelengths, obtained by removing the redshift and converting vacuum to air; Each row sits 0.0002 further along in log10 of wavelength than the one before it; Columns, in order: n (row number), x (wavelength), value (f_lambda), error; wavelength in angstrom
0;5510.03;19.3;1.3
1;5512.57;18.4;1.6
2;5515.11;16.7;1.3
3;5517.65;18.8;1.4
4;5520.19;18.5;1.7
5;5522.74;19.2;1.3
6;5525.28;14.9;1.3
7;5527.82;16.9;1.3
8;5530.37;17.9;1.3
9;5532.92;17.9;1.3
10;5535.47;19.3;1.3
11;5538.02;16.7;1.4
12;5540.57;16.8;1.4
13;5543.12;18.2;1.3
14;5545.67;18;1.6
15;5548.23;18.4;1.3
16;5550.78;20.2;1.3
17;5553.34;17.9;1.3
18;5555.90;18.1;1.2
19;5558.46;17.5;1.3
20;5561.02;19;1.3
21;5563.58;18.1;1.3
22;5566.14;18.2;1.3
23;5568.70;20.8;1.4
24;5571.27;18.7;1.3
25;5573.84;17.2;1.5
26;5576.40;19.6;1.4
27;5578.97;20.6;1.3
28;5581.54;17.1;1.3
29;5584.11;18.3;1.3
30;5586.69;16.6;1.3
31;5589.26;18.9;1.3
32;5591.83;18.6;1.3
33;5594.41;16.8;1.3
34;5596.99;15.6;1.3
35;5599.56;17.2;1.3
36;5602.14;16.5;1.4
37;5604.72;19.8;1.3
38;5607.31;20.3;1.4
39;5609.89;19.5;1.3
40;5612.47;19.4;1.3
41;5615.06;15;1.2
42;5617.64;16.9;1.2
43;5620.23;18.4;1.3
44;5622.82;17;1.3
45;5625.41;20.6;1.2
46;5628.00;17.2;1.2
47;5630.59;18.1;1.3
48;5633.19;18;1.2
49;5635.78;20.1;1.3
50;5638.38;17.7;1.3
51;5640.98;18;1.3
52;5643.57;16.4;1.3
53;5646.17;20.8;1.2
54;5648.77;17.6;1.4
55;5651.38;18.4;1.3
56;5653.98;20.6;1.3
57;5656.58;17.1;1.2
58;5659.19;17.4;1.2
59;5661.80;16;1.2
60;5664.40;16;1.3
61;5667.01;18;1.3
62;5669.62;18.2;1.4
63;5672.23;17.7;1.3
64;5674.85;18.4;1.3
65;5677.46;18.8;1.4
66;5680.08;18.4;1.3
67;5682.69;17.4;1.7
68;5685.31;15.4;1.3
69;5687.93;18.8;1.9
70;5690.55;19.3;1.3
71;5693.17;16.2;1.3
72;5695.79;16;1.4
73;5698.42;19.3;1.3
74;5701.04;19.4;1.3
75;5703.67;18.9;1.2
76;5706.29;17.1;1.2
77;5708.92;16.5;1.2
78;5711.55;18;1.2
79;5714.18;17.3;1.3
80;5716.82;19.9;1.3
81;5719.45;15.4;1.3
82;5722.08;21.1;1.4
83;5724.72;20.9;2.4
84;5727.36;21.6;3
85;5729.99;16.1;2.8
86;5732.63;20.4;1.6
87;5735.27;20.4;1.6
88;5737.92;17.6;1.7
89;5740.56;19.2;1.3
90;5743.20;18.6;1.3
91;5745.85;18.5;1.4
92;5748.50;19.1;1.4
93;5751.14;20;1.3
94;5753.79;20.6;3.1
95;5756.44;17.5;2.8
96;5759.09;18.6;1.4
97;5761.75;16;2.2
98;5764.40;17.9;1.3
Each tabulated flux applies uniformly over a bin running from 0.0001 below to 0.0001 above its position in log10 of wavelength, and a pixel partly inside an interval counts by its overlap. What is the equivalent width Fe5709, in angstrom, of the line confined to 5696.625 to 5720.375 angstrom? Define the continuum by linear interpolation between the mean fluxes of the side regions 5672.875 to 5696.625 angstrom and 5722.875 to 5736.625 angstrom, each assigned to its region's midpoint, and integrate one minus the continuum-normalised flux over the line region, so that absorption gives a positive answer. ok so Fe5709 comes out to 1.08 angstrom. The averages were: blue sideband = 17.7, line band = 18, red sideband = 19.9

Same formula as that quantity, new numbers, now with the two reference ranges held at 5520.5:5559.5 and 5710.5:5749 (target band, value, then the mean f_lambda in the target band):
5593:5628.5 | 0.7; 17.9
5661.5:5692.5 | 1.5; 17.7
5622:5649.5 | 0.1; 18.4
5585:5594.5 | 0.2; 17.9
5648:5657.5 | 0.0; 18.5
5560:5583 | -1.0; 18.8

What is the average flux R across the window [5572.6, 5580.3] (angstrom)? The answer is 19.1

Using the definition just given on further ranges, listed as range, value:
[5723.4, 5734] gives 19.8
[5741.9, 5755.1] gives 19.4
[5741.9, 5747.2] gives 18.5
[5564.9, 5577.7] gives 18.9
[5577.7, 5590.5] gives 18.3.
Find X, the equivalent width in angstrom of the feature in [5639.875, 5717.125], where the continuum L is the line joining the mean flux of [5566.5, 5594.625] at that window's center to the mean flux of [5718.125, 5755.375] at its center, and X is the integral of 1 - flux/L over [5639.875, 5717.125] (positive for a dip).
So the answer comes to 4.4 angstrom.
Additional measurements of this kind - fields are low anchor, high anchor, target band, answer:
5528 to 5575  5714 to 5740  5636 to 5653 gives 0.36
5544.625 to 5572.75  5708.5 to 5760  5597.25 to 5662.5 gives 2.08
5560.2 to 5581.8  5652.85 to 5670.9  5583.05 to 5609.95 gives 0.85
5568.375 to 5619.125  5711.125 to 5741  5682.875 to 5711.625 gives 1.72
